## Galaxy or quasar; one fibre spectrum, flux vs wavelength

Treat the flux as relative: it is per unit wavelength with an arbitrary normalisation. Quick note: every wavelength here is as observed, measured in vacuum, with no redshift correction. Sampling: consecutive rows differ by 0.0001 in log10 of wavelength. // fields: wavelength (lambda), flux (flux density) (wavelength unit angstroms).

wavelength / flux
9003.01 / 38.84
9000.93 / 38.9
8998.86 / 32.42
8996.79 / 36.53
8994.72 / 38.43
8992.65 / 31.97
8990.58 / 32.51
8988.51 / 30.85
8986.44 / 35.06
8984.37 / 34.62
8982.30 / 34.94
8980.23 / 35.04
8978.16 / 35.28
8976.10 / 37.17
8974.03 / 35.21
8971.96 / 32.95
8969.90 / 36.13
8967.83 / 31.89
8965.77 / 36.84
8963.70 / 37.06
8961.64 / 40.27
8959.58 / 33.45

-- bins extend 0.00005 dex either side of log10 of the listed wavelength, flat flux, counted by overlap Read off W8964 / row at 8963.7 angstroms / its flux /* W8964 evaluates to 37.06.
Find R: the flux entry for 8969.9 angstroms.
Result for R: 36.13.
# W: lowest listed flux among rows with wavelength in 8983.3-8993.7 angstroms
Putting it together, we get 30.85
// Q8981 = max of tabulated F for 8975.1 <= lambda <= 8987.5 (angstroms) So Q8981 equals 37.17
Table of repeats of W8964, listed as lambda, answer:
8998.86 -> 32.42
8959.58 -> 33.45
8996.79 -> 36.53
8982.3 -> 34.94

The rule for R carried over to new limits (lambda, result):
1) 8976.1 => 37.17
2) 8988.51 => 30.85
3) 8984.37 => 34.62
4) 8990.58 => 32.51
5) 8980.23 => 35.04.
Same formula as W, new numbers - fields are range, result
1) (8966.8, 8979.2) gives 31.89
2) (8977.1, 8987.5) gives 34.62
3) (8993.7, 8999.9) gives 32.42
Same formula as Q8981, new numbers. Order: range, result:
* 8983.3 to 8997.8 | 38.43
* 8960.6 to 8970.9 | 40.27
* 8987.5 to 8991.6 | 32.51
